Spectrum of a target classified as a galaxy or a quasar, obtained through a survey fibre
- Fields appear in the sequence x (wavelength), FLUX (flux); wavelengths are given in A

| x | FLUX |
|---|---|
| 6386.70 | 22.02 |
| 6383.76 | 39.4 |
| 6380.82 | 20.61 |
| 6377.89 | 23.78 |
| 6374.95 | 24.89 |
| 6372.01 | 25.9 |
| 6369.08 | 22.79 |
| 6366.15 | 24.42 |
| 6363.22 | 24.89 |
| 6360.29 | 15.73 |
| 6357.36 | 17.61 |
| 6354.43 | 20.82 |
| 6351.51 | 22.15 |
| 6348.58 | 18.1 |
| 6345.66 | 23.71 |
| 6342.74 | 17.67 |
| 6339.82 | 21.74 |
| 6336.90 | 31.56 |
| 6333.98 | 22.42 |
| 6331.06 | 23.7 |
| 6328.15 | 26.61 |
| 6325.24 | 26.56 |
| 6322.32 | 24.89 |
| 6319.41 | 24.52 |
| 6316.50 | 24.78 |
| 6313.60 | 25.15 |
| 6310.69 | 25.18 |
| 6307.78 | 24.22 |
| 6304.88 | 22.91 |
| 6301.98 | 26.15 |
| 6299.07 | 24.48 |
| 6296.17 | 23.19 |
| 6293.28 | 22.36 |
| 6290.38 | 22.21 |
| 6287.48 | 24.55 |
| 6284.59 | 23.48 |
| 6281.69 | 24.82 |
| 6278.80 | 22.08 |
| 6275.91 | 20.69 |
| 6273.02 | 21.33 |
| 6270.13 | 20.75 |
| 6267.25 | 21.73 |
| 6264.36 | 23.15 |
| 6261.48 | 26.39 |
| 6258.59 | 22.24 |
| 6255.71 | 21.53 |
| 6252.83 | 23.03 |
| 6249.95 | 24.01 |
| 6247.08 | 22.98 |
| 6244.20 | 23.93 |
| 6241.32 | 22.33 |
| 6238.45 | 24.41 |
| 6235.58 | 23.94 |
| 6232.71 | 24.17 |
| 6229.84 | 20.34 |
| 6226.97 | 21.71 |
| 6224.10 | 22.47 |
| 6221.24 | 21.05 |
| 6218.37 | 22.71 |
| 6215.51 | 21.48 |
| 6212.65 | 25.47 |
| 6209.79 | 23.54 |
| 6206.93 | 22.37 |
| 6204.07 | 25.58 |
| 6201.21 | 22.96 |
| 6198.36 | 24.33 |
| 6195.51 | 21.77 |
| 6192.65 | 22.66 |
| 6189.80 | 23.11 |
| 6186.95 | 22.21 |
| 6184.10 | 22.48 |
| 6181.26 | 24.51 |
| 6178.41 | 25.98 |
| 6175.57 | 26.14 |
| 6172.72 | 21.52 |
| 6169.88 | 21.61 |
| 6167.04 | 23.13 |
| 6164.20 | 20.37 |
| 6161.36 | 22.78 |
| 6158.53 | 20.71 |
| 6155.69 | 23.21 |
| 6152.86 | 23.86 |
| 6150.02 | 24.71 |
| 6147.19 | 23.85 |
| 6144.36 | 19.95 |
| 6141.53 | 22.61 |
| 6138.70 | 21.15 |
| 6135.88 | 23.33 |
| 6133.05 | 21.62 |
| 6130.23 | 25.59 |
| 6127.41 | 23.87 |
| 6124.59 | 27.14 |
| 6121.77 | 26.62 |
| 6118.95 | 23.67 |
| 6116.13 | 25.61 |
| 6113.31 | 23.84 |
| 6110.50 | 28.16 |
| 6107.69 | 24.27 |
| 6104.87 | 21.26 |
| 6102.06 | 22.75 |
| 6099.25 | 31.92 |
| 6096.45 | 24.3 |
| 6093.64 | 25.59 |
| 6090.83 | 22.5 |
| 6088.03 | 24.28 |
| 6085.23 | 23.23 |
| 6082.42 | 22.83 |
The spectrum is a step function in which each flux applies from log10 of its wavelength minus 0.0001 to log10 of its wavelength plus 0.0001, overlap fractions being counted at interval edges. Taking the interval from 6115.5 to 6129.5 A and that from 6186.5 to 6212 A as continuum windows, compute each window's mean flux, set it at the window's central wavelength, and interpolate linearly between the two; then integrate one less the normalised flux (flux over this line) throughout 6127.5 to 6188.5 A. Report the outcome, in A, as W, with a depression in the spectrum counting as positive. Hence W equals 3.6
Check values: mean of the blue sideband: 25.4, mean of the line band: 22.9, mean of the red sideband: 23.3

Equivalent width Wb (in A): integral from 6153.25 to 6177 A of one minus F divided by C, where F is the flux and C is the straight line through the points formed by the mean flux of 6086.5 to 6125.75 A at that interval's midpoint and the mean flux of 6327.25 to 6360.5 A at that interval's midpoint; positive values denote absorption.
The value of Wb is 1.8 A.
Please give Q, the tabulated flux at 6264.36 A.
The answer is 23.15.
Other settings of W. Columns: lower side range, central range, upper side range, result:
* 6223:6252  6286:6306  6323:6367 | -0.8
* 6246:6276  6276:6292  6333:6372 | -0.5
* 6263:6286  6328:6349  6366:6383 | 0.3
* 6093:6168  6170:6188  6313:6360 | 0.0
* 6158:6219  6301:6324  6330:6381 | -2.2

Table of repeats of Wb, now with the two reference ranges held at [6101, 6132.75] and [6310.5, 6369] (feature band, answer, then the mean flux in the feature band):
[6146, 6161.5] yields 0.8 A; 23.2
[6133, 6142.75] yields 0.9 A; 22.2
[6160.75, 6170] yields 0.9 A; 21.9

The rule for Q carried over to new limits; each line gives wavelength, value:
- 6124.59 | 27.14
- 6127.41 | 23.87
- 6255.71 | 21.53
